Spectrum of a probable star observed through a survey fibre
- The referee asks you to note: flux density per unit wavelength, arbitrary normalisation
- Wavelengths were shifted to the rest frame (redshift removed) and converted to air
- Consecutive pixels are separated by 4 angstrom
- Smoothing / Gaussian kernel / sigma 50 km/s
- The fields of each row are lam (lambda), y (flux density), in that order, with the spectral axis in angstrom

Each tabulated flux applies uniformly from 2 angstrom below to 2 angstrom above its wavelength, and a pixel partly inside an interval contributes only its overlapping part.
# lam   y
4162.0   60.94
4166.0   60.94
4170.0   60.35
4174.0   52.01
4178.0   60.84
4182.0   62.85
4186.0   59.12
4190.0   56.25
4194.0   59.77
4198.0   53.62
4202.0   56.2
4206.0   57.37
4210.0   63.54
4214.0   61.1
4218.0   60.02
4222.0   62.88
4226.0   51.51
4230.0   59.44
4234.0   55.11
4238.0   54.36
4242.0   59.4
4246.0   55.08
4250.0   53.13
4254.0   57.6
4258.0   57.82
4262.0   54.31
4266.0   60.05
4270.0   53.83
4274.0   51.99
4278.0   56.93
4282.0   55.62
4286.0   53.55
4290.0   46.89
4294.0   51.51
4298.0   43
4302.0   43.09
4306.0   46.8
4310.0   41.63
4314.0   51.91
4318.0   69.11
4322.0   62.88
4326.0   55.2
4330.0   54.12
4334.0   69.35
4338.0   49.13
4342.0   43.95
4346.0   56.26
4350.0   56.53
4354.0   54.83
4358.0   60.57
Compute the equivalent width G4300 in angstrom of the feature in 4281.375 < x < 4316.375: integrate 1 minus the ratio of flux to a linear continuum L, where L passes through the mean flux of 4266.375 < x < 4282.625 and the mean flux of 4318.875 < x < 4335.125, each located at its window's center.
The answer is 5.7 angstrom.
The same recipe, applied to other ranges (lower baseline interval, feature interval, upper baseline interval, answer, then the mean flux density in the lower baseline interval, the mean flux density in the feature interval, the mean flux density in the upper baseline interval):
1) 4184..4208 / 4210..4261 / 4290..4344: -1.82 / 57.1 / 57.5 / 52.2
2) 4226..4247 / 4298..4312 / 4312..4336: 3.72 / 56.3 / 43.7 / 60.4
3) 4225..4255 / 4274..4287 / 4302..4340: 0.08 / 55.8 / 55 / 54.9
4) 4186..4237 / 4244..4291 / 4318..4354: 2.04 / 58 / 54.9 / 56.6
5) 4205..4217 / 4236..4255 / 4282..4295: 0.27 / 60.9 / 55.8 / 51.3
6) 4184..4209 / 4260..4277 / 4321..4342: 0.52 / 57.3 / 55.2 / 56.6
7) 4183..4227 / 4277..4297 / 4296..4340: 0.93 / 58.6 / 52.2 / 53.3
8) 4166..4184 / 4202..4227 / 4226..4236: -1.06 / 59.2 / 59.5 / 56.1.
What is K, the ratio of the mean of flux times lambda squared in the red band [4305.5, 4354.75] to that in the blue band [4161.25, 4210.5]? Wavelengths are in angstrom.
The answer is 1.01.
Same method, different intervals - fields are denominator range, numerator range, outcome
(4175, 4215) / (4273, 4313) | 0.87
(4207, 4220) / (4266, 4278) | 0.92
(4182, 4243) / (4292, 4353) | 0.96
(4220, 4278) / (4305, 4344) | 1.01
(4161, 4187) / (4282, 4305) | 0.86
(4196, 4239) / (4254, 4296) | 0.97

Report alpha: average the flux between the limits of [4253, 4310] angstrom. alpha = 51.9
